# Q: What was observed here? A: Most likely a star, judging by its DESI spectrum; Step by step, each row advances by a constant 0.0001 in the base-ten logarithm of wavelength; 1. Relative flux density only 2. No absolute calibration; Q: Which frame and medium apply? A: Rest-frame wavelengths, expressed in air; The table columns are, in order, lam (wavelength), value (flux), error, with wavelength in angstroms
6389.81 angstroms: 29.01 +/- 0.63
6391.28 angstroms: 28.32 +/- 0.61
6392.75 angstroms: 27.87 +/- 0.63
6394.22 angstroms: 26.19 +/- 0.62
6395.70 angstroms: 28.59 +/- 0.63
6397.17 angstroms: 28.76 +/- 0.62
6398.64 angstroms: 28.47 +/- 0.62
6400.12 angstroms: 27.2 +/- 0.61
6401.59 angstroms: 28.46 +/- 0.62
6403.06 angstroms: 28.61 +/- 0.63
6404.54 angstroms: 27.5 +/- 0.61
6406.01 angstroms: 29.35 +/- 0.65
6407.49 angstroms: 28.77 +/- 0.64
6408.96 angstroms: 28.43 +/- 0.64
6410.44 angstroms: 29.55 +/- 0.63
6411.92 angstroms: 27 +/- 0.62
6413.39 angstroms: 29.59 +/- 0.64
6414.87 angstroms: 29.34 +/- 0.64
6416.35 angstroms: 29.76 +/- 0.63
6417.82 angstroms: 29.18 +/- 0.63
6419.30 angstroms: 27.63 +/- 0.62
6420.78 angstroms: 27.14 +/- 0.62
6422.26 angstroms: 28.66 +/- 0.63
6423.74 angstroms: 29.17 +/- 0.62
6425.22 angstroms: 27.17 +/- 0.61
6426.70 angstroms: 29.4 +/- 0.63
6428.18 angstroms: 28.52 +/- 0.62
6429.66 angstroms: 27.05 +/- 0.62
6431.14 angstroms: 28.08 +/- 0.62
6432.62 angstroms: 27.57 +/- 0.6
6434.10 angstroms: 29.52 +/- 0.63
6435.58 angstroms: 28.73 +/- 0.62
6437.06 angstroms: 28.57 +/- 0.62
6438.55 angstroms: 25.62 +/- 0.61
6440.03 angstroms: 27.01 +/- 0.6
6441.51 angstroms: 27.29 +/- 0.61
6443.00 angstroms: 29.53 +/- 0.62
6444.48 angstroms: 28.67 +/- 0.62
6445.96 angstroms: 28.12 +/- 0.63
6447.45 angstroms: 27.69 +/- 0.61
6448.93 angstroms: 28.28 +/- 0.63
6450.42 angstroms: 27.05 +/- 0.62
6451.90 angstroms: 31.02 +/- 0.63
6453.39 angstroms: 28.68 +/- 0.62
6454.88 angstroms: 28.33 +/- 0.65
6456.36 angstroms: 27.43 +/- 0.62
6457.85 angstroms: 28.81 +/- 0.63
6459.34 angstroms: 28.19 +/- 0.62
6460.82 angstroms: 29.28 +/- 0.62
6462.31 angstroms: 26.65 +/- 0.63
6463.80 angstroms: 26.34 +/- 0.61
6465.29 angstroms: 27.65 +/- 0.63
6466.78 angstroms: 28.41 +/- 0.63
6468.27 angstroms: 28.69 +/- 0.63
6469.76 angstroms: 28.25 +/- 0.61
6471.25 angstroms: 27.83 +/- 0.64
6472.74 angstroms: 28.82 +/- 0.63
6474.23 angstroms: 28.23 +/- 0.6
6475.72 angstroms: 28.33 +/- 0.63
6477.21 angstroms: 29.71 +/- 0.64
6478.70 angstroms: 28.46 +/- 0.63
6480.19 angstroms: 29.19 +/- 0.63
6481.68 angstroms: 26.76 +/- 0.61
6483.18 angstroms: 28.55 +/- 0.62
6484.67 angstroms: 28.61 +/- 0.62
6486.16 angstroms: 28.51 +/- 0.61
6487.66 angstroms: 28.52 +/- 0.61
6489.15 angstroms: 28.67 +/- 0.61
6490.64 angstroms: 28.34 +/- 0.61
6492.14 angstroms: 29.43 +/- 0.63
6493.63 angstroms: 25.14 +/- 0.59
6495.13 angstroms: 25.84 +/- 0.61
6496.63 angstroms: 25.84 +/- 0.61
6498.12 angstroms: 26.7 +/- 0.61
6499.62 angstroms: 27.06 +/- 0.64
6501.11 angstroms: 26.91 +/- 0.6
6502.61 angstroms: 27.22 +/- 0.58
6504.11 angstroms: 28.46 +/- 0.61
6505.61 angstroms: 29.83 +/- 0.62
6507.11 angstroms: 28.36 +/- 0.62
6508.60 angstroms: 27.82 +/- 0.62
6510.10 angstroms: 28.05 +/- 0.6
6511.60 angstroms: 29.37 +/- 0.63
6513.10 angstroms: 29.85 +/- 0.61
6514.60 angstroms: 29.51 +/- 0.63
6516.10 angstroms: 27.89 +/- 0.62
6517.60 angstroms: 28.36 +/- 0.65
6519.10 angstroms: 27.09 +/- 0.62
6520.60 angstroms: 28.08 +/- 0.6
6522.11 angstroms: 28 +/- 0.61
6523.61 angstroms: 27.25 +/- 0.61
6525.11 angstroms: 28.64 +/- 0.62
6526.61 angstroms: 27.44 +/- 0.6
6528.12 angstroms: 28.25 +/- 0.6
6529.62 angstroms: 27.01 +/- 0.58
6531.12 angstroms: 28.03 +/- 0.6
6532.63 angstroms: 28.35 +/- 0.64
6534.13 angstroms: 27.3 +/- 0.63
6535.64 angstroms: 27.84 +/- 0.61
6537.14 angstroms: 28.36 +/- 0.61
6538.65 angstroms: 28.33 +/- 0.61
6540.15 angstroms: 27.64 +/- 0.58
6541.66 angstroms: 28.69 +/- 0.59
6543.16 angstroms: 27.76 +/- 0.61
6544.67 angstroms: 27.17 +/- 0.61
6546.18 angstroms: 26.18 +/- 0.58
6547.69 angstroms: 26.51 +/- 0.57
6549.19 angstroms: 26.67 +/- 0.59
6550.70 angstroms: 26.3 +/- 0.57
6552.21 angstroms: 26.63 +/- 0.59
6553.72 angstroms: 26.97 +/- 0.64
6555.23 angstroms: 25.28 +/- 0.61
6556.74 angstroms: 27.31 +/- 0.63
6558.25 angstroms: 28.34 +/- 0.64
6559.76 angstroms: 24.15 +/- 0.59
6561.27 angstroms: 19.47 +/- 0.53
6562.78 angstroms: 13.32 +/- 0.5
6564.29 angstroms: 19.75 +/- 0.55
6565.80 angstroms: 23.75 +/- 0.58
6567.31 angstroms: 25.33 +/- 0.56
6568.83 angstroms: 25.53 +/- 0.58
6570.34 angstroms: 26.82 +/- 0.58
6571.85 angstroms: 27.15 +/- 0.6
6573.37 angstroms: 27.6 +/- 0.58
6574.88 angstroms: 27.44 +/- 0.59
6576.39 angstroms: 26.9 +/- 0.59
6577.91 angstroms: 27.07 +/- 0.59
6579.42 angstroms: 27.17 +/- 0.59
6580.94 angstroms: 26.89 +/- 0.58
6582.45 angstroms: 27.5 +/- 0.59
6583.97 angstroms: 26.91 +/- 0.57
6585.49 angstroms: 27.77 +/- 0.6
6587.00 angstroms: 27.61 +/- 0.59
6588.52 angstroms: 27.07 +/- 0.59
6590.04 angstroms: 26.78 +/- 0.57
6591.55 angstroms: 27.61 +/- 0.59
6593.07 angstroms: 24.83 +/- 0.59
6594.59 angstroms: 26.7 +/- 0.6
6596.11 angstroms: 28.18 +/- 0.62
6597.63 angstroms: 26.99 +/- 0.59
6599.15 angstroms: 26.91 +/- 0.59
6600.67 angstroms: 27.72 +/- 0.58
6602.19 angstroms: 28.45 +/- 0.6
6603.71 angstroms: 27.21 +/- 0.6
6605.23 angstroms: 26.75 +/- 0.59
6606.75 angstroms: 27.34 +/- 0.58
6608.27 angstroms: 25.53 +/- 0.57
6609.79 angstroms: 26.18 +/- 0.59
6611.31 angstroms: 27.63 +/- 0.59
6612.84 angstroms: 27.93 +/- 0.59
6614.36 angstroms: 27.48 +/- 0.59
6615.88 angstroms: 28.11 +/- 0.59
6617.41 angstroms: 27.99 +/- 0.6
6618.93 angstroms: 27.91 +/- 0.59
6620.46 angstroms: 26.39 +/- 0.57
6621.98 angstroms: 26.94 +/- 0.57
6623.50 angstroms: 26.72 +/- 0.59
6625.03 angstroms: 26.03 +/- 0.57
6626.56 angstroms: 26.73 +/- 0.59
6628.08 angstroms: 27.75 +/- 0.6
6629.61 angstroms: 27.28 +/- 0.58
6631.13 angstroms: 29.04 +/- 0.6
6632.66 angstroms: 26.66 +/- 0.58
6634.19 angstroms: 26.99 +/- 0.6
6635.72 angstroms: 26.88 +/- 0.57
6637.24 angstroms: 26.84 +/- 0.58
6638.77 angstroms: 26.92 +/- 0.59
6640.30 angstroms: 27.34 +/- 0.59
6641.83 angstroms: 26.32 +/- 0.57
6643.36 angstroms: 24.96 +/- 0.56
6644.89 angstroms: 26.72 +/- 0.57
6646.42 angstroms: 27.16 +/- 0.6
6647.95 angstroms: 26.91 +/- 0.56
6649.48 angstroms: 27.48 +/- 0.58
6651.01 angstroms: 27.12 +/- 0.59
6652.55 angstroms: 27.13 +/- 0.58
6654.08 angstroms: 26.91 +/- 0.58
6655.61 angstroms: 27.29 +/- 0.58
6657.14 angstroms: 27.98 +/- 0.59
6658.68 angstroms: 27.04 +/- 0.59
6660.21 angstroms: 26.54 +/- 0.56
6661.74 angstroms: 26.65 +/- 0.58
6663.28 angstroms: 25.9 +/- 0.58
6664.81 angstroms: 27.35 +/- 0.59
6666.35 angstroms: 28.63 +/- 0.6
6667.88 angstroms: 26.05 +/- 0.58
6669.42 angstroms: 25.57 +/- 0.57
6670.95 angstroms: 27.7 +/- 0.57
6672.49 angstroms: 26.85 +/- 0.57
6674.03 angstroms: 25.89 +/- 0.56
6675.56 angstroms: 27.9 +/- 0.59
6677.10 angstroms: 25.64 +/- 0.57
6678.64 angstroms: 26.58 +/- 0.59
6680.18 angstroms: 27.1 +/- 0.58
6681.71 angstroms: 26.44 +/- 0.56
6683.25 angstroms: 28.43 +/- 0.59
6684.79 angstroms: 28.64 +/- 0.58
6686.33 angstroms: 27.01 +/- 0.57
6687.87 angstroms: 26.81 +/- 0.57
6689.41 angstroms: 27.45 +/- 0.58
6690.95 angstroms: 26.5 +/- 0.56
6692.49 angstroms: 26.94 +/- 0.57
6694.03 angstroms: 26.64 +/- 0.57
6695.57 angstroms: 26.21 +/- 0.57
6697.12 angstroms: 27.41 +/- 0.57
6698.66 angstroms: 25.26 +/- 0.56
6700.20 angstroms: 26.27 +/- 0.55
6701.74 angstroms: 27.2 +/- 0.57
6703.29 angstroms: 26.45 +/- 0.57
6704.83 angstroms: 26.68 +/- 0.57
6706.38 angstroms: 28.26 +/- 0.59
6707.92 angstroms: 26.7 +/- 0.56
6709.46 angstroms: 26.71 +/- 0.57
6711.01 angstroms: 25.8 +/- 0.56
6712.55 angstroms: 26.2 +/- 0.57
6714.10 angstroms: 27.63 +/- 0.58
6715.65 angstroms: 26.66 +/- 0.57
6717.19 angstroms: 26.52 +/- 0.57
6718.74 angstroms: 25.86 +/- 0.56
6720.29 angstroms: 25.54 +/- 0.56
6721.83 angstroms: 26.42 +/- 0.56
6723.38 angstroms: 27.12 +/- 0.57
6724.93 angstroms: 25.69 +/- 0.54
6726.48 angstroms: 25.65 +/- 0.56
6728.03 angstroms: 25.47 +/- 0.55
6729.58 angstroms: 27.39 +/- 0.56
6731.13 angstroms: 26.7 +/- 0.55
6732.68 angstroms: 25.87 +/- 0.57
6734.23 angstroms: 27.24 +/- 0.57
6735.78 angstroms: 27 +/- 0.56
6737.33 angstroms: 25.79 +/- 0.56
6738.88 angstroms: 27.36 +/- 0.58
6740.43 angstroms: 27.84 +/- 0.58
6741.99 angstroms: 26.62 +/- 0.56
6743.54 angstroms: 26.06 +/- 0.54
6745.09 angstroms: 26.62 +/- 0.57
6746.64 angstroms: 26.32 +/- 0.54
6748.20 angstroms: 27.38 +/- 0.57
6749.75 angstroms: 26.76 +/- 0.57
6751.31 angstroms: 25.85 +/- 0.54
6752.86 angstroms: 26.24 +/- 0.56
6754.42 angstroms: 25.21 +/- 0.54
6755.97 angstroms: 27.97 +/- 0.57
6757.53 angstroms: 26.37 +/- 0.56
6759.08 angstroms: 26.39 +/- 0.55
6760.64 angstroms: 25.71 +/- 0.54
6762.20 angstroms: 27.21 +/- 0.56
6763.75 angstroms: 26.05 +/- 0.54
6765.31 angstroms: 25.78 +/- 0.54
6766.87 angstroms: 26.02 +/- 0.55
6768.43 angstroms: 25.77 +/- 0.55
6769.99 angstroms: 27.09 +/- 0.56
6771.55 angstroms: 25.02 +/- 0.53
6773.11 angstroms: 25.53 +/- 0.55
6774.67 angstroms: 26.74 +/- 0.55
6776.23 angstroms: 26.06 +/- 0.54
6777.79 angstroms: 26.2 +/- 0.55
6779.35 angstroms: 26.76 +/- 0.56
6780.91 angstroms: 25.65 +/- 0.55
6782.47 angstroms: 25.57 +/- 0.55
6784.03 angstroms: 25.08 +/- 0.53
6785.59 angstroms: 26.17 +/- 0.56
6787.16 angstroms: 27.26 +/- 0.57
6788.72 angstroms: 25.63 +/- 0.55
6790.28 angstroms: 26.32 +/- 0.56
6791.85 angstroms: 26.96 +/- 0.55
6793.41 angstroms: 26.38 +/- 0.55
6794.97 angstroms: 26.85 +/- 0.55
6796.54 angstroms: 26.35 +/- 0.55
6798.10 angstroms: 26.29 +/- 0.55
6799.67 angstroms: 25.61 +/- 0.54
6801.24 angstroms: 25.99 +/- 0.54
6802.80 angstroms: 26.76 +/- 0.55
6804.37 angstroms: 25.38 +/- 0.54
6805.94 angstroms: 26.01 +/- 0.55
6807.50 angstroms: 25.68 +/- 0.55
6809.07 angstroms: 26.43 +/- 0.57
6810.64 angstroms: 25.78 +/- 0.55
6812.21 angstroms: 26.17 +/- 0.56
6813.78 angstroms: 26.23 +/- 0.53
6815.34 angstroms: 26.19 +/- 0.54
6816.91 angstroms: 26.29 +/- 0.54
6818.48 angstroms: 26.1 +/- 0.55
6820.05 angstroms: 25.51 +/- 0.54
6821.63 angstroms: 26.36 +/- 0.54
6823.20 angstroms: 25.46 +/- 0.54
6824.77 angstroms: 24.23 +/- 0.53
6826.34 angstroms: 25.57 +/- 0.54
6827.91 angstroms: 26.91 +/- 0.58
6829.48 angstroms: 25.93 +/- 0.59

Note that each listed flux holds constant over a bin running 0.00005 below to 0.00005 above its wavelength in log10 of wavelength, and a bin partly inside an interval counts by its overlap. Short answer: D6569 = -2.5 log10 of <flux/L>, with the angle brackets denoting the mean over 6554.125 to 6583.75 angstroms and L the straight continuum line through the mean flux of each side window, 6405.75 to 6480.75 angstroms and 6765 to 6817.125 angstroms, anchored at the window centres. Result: 0.10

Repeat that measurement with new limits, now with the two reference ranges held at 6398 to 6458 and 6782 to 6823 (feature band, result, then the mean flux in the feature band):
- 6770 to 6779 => 0.010 mag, 26.1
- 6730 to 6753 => -0.008 mag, 26.7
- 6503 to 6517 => -0.035 mag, 28.7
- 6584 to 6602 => 0.009 mag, 27.1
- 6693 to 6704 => 0.010 mag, 26.5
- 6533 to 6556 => 0.018 mag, 27.2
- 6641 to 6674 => 0.005 mag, 26.8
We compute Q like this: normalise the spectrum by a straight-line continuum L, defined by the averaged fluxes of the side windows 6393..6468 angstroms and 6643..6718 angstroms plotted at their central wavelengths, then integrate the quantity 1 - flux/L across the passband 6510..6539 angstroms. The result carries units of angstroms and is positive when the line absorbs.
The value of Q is -0.4 angstroms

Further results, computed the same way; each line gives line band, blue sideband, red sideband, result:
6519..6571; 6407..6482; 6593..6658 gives 2.6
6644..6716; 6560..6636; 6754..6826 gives -1.7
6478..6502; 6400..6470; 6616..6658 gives 0.3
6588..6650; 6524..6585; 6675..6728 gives -1.3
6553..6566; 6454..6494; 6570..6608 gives 2.0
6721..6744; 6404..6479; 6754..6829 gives -0.1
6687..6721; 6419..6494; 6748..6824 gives 0.1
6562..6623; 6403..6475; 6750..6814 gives 1.9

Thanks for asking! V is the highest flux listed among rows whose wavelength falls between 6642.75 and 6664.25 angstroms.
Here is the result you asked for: 27.98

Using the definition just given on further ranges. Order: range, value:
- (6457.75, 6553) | 29.85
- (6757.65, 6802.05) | 27.26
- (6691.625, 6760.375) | 28.26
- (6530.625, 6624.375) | 28.69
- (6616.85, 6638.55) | 29.04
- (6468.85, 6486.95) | 29.71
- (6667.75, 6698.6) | 28.64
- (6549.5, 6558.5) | 28.34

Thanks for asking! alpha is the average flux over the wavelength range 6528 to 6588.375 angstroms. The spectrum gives 26.3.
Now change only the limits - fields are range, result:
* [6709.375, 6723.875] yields 26.4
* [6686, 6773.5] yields 26.5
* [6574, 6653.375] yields 27.1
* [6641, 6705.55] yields 26.9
